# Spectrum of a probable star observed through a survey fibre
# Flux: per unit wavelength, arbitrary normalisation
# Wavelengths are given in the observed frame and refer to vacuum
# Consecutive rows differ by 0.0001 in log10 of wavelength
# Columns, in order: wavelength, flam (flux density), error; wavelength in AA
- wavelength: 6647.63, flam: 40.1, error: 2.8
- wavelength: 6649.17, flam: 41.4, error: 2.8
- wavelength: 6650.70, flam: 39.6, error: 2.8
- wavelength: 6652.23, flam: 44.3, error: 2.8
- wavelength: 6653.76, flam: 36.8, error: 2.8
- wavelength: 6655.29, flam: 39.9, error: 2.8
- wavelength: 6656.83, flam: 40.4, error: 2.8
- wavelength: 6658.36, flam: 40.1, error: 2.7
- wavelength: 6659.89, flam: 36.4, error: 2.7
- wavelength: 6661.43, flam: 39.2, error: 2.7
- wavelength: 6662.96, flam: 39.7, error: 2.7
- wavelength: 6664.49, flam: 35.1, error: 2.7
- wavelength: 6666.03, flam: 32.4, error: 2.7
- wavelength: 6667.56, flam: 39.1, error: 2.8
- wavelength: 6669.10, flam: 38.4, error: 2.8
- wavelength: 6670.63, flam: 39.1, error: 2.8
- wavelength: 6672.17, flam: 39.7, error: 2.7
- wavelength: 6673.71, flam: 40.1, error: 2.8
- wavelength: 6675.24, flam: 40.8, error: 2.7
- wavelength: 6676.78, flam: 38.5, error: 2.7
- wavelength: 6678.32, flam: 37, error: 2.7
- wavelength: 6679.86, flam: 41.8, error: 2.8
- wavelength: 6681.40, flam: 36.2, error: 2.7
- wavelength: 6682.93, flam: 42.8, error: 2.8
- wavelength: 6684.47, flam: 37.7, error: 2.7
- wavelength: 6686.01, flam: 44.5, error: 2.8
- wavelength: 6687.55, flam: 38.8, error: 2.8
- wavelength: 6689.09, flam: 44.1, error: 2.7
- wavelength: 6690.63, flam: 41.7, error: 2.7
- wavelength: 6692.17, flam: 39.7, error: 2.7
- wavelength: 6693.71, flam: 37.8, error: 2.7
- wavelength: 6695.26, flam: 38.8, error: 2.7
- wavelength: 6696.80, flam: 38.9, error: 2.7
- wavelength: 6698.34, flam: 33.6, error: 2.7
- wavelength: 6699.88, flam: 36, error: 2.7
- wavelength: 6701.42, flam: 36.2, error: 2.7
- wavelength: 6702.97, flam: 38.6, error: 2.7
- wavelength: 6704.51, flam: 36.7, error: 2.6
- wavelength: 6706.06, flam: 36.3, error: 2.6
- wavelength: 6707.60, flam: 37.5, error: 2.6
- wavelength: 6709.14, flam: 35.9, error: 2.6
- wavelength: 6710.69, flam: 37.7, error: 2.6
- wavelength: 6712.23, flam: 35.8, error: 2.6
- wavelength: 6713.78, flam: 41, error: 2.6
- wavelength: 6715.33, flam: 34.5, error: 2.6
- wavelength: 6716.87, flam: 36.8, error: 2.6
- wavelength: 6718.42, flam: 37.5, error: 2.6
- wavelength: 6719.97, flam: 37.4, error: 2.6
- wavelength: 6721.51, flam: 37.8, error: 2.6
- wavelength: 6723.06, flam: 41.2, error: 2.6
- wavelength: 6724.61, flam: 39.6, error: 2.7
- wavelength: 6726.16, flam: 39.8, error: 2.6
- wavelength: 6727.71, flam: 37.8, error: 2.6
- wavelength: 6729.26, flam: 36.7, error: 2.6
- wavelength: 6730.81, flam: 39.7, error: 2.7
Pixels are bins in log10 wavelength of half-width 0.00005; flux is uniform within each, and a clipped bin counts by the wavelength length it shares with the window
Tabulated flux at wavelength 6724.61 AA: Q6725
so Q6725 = 39.6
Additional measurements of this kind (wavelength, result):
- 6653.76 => 36.8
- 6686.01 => 44.5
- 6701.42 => 36.2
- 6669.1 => 38.4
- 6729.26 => 36.7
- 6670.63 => 39.1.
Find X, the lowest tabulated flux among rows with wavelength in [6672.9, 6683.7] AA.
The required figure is 36.2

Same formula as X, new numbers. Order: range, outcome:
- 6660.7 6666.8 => 32.4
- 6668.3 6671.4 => 38.4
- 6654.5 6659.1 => 39.9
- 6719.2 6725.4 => 37.4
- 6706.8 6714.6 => 35.8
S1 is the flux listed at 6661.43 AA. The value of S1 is 39.2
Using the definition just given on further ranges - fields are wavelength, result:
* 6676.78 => 38.5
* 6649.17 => 41.4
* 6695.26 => 38.8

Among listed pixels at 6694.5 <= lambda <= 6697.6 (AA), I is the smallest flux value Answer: 38.8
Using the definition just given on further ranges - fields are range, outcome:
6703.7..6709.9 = 35.9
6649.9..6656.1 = 36.8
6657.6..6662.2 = 36.4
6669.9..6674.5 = 39.1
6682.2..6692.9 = 37.7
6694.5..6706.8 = 33.6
